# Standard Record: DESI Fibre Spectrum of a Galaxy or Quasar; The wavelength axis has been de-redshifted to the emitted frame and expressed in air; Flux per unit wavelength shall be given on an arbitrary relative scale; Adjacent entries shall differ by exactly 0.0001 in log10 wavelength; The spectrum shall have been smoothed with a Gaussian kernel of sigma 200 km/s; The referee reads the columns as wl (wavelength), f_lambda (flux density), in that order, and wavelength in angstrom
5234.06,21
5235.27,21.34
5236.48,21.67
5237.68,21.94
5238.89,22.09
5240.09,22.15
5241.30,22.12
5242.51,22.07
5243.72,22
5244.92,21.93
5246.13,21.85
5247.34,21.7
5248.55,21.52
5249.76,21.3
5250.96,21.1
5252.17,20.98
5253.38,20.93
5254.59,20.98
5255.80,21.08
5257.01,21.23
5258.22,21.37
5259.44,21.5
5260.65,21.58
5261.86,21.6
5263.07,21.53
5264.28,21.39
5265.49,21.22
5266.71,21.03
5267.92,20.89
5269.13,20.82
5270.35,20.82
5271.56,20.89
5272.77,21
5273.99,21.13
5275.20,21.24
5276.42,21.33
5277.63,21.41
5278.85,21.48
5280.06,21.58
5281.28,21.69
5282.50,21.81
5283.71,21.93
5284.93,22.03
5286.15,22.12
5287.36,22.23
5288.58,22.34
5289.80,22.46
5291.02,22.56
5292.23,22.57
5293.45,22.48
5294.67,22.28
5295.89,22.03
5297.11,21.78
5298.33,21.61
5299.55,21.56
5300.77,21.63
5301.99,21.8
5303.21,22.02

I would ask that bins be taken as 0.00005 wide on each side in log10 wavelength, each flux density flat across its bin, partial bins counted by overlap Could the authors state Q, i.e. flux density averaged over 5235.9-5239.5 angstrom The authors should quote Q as 22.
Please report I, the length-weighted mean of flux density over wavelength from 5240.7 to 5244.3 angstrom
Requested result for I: 22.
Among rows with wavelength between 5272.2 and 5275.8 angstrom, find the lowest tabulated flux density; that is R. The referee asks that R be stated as 21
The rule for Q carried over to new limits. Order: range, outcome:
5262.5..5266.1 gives 21.4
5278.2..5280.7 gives 21.5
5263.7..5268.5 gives 21.1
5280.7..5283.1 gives 21.7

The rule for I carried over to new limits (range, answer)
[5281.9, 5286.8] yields 22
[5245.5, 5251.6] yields 21.5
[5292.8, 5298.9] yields 22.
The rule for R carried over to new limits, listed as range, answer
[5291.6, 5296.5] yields 22.03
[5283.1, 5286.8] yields 21.93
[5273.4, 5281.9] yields 21.13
